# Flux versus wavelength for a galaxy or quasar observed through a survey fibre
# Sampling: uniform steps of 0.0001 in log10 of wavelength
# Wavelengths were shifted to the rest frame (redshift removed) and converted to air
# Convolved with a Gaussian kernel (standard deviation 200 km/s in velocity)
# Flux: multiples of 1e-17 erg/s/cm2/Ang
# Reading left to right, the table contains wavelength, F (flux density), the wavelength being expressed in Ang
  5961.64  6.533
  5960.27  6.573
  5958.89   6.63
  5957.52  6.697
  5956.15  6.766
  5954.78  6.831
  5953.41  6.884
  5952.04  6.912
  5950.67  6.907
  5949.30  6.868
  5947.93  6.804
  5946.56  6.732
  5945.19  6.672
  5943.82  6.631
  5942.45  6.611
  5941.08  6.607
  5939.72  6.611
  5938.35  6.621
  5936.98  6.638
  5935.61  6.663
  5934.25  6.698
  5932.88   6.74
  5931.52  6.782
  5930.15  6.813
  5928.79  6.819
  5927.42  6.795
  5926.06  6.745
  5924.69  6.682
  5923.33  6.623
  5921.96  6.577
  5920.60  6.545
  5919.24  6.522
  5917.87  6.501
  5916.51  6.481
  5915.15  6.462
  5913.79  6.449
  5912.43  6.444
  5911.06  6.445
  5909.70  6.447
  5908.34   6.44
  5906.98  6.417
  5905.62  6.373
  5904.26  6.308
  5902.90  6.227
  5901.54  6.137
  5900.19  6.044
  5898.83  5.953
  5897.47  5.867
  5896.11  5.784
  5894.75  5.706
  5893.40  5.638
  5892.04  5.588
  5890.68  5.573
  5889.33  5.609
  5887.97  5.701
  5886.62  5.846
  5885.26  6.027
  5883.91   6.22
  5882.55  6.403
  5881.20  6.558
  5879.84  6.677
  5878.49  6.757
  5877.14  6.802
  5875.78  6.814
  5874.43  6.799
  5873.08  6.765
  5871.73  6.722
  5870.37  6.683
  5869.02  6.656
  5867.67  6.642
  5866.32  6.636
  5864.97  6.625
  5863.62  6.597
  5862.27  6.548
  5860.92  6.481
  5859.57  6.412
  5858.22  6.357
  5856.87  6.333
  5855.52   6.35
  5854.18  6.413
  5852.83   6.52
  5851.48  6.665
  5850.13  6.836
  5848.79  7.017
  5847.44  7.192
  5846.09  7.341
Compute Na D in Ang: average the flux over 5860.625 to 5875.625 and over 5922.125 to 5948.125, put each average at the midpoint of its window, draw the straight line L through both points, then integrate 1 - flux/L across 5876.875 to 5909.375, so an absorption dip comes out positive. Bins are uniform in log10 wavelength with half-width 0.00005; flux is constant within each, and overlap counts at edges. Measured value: 2.8 Ang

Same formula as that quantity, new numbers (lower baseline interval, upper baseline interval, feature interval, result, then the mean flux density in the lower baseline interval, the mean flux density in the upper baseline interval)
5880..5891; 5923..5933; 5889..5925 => 1.06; 6.04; 6.76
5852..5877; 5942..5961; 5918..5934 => 0.03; 6.58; 6.75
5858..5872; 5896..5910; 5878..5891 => 0.49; 6.58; 6.19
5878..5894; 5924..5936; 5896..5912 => 0.29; 6.04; 6.75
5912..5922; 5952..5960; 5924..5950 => -0.31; 6.5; 6.76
